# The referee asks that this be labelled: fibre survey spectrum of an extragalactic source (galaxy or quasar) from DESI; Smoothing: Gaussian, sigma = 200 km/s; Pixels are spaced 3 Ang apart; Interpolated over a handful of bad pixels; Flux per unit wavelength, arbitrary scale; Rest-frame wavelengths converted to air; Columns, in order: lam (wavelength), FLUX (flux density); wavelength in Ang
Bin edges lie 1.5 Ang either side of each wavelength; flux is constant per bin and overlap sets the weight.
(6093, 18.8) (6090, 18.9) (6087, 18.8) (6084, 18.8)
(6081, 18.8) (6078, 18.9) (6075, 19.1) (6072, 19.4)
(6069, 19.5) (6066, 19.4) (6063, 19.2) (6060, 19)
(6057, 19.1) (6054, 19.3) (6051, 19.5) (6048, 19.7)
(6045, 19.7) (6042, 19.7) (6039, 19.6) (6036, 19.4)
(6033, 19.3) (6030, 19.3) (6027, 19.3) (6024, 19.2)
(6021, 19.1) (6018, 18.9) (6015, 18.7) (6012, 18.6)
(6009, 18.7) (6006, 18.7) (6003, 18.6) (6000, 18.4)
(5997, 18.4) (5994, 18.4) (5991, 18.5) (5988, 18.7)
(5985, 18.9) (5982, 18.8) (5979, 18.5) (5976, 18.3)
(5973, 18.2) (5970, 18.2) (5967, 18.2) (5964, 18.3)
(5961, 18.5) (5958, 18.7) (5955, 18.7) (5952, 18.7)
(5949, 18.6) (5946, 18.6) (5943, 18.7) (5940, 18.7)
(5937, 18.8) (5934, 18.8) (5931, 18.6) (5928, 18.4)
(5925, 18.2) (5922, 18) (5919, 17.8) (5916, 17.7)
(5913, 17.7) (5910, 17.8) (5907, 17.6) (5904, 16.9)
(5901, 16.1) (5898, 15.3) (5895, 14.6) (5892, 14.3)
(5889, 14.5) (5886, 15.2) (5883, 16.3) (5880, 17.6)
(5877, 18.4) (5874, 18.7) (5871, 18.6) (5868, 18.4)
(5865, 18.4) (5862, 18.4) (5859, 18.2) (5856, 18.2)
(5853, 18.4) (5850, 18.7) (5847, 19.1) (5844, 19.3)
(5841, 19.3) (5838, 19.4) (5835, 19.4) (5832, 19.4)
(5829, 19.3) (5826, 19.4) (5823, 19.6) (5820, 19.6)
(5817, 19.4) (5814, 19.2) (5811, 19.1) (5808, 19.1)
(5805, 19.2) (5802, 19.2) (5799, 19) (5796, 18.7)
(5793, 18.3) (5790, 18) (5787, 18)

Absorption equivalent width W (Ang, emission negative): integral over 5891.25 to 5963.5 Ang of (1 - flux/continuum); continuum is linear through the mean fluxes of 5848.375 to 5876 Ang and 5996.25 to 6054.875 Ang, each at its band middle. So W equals 3.60 Ang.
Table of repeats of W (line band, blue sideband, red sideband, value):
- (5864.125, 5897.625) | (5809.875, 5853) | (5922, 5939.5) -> 3.84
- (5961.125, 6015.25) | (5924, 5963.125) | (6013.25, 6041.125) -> 1.23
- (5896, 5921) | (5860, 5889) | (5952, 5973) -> 1.19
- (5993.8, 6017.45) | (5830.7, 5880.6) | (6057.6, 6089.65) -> 0.48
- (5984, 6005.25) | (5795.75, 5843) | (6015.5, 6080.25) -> 0.82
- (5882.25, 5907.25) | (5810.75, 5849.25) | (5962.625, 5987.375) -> 4.50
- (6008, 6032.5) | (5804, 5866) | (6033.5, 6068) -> 0.47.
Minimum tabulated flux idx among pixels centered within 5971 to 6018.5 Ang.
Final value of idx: 18.2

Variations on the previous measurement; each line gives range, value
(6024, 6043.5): 19.2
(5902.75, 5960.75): 16.9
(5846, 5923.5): 14.3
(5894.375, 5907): 14.6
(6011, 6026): 18.6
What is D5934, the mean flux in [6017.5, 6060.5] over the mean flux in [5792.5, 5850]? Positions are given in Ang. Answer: 1.01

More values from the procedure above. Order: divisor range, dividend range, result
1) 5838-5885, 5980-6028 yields 1.02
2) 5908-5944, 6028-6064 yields 1.06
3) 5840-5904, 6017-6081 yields 1.11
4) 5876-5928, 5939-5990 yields 1.11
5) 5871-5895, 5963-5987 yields 1.12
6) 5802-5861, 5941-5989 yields 0.97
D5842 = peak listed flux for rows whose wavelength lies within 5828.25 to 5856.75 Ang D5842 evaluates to 19.4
